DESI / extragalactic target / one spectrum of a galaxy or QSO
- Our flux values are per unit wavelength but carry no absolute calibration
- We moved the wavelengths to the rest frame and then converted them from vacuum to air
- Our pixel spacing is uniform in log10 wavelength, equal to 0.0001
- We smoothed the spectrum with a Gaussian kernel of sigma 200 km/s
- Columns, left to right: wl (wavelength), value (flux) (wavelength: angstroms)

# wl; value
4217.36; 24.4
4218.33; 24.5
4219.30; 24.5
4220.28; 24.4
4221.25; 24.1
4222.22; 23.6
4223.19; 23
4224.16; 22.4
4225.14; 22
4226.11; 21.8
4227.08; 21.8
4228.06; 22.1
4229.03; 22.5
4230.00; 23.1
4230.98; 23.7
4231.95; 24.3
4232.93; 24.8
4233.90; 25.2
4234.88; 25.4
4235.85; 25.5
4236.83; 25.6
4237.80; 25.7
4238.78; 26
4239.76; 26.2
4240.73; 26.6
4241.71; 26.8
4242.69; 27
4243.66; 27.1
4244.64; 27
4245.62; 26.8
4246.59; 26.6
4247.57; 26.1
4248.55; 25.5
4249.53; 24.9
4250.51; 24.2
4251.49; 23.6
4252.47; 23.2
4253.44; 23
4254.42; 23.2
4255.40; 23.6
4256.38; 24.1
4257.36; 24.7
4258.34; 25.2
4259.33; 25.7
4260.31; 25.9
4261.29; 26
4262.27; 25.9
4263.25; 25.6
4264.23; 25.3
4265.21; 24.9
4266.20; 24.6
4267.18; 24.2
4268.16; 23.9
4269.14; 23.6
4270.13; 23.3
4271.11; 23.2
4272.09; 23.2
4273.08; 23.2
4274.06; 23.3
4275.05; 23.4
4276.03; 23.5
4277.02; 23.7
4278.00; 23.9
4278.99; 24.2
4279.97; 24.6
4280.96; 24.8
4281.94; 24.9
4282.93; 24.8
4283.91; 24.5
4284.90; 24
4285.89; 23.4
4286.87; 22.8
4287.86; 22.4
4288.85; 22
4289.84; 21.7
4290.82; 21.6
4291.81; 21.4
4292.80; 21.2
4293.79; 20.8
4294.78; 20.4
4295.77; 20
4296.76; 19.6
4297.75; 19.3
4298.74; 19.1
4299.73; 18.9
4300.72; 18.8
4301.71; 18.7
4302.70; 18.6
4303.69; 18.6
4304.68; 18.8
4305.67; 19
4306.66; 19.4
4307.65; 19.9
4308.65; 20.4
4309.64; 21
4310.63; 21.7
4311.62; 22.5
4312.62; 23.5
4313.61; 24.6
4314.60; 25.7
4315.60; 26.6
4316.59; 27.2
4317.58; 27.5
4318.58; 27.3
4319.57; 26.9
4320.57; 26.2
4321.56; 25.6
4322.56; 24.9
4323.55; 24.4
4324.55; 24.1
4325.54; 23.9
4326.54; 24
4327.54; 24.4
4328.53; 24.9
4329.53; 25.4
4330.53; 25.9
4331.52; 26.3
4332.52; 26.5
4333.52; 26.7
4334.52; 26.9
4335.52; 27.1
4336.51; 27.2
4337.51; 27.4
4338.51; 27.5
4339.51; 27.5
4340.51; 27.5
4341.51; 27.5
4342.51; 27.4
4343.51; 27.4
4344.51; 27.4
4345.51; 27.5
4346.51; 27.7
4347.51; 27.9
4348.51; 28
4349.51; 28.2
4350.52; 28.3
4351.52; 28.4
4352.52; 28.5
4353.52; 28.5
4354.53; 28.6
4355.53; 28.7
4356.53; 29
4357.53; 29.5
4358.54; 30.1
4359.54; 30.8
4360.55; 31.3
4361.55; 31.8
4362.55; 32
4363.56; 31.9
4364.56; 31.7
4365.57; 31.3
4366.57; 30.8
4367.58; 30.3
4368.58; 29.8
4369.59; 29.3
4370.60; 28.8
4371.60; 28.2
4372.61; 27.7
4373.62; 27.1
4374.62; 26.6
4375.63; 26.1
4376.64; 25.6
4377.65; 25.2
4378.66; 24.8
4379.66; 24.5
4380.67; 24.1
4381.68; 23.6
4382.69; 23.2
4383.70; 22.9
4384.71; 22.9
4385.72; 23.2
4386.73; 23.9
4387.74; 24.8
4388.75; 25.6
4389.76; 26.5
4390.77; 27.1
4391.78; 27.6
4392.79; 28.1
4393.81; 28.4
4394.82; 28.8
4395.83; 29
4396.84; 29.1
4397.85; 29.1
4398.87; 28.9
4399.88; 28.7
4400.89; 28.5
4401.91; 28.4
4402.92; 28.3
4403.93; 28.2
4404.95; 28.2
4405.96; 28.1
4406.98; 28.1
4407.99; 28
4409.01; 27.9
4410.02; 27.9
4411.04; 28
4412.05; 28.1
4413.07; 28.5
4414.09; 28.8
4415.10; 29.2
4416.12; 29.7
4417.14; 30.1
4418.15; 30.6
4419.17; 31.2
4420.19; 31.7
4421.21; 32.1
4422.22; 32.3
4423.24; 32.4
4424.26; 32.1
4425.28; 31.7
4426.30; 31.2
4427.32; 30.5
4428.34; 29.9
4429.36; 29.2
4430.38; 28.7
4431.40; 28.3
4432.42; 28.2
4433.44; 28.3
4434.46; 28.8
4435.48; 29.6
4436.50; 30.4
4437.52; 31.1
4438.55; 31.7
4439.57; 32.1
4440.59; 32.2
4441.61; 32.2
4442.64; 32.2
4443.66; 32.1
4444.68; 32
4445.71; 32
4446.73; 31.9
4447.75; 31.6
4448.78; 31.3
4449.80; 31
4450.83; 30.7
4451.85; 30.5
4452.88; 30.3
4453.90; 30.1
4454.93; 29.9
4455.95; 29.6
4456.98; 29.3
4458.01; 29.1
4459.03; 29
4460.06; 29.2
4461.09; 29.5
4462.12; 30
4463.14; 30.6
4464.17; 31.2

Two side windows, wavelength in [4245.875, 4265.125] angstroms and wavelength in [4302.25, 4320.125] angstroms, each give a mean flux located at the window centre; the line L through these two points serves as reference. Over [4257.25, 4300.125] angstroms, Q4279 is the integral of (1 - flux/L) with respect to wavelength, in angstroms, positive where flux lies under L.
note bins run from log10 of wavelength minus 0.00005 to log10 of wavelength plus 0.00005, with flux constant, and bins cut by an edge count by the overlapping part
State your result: 1.4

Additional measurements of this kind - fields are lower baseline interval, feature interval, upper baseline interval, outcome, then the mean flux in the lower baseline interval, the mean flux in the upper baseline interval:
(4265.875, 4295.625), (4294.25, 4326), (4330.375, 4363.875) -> 4.02 angstroms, 23.2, 28.3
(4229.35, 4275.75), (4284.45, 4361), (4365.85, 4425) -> 4.99 angstroms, 24.9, 27.9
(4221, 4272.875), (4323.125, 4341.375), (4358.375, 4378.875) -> 1.16 angstroms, 24.6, 29.1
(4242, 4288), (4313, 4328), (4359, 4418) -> 0.29 angstroms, 24.5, 27.9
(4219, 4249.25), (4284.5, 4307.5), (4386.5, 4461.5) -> 5.14 angstroms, 24.7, 29.6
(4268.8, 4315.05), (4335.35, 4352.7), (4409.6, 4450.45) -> -1.73 angstroms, 21.9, 30.5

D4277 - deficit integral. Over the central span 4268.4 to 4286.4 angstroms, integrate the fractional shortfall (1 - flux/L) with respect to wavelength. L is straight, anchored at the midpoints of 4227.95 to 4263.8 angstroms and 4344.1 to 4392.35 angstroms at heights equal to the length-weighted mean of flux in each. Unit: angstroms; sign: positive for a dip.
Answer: 1.3 angstroms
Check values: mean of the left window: 25.1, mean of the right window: 27.7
